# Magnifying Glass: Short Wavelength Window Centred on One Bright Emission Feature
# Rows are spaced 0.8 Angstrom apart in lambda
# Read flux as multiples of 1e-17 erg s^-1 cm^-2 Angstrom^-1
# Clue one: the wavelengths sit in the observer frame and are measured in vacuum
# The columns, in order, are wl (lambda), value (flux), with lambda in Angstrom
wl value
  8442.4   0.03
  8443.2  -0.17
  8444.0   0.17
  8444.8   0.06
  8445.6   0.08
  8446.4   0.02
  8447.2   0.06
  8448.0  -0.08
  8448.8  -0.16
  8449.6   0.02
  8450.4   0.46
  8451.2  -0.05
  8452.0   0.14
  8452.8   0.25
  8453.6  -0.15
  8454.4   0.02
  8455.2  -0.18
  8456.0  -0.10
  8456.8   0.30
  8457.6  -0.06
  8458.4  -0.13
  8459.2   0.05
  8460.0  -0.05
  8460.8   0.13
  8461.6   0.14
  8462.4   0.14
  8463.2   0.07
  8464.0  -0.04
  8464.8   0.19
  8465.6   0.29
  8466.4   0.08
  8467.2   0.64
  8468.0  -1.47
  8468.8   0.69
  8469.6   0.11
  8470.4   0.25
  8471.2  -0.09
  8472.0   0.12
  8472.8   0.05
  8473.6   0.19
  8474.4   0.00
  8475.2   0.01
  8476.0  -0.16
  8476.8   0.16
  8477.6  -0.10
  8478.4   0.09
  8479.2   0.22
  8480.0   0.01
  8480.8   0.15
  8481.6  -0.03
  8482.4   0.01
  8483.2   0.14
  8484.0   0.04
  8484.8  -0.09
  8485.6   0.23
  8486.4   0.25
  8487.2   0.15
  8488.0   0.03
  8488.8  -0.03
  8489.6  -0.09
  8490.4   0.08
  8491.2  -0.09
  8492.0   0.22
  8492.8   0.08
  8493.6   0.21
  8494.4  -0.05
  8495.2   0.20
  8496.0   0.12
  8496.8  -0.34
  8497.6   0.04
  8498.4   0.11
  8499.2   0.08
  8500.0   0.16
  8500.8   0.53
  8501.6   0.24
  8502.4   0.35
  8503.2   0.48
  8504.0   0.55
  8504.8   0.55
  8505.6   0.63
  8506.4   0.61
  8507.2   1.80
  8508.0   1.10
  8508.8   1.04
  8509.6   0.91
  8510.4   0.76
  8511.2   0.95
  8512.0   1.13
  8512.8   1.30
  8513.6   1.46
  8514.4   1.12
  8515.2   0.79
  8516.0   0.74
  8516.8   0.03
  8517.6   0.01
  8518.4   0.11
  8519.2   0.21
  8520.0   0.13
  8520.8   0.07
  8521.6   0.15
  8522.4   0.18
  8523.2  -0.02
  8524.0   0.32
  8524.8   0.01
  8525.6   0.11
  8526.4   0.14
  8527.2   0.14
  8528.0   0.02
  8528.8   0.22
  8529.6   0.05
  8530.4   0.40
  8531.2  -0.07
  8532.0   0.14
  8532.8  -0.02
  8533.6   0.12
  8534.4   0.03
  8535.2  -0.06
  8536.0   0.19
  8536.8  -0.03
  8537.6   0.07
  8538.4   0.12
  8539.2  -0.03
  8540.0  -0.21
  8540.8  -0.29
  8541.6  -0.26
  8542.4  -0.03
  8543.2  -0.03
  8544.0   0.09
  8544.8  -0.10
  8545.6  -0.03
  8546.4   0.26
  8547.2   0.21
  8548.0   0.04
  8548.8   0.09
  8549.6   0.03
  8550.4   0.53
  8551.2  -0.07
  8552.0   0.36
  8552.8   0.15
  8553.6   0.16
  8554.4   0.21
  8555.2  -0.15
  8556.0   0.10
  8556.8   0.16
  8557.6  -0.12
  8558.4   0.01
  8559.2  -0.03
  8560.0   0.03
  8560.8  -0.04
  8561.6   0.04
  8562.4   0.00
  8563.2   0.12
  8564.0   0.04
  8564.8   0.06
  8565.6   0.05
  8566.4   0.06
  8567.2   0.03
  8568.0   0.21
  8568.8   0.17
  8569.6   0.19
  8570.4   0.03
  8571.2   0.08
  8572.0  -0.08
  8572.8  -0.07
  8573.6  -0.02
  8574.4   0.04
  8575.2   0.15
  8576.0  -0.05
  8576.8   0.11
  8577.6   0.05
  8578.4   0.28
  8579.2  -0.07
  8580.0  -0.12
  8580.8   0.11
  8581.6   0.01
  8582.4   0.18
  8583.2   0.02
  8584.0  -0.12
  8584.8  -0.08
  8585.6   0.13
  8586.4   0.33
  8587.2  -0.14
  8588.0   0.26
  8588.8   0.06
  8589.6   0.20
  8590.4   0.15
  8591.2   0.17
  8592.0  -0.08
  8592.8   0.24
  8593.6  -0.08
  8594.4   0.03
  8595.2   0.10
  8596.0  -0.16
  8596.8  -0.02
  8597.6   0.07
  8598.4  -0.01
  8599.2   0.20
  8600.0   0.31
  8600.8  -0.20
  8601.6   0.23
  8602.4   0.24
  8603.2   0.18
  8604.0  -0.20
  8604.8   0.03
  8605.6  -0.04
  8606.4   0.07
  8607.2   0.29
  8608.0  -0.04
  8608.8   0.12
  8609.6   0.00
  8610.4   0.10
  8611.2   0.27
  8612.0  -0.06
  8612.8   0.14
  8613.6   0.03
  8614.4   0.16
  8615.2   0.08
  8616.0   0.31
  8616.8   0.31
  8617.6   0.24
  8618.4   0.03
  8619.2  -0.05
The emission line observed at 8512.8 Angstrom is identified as [O II]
